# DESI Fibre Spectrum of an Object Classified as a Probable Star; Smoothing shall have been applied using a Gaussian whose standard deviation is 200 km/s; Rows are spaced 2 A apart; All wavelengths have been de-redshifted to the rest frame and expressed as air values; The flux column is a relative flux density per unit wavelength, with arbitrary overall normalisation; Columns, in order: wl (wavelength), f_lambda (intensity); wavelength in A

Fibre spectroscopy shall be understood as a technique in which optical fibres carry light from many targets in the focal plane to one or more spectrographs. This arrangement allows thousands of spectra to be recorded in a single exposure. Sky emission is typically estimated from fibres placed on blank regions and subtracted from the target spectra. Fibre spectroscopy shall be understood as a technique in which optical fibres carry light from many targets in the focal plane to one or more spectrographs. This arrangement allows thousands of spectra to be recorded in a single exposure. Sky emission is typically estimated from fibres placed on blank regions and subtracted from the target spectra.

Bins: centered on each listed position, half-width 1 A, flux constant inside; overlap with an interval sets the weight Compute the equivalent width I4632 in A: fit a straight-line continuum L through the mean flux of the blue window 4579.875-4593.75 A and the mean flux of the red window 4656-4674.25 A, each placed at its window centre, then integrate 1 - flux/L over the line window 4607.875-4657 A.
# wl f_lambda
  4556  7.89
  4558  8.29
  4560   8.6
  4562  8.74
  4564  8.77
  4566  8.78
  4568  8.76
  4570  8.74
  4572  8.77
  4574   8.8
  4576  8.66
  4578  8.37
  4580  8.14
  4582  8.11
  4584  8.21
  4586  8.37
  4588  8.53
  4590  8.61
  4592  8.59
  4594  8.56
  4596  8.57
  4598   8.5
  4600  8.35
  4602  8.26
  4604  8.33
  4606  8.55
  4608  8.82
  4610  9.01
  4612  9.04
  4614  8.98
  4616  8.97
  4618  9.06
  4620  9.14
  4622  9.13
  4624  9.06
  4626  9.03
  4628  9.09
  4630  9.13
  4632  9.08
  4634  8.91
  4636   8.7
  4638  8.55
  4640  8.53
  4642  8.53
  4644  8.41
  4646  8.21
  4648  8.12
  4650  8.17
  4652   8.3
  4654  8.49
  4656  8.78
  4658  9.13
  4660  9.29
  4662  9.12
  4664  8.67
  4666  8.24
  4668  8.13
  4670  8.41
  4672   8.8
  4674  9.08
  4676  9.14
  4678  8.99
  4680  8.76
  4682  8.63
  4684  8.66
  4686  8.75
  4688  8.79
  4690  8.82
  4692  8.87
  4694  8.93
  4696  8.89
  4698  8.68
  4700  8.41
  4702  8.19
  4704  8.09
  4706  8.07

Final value -1.0 A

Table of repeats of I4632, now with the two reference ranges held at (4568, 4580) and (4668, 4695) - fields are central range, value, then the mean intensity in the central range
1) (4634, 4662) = 0.50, 8.59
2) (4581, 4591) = 0.33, 8.37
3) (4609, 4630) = -0.86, 9.05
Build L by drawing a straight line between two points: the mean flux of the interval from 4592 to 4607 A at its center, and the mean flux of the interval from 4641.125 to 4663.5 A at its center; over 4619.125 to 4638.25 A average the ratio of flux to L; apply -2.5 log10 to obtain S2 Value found -0.06 mag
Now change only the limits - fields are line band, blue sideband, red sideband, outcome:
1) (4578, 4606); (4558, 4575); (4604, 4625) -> 0.055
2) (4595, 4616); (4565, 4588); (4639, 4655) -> -0.027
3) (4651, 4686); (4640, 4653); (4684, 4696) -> -0.022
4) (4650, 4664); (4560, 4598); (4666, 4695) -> -0.010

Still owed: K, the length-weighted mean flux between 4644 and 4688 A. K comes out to 8.66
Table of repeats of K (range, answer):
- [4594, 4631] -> 8.83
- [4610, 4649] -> 8.83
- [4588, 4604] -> 8.48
